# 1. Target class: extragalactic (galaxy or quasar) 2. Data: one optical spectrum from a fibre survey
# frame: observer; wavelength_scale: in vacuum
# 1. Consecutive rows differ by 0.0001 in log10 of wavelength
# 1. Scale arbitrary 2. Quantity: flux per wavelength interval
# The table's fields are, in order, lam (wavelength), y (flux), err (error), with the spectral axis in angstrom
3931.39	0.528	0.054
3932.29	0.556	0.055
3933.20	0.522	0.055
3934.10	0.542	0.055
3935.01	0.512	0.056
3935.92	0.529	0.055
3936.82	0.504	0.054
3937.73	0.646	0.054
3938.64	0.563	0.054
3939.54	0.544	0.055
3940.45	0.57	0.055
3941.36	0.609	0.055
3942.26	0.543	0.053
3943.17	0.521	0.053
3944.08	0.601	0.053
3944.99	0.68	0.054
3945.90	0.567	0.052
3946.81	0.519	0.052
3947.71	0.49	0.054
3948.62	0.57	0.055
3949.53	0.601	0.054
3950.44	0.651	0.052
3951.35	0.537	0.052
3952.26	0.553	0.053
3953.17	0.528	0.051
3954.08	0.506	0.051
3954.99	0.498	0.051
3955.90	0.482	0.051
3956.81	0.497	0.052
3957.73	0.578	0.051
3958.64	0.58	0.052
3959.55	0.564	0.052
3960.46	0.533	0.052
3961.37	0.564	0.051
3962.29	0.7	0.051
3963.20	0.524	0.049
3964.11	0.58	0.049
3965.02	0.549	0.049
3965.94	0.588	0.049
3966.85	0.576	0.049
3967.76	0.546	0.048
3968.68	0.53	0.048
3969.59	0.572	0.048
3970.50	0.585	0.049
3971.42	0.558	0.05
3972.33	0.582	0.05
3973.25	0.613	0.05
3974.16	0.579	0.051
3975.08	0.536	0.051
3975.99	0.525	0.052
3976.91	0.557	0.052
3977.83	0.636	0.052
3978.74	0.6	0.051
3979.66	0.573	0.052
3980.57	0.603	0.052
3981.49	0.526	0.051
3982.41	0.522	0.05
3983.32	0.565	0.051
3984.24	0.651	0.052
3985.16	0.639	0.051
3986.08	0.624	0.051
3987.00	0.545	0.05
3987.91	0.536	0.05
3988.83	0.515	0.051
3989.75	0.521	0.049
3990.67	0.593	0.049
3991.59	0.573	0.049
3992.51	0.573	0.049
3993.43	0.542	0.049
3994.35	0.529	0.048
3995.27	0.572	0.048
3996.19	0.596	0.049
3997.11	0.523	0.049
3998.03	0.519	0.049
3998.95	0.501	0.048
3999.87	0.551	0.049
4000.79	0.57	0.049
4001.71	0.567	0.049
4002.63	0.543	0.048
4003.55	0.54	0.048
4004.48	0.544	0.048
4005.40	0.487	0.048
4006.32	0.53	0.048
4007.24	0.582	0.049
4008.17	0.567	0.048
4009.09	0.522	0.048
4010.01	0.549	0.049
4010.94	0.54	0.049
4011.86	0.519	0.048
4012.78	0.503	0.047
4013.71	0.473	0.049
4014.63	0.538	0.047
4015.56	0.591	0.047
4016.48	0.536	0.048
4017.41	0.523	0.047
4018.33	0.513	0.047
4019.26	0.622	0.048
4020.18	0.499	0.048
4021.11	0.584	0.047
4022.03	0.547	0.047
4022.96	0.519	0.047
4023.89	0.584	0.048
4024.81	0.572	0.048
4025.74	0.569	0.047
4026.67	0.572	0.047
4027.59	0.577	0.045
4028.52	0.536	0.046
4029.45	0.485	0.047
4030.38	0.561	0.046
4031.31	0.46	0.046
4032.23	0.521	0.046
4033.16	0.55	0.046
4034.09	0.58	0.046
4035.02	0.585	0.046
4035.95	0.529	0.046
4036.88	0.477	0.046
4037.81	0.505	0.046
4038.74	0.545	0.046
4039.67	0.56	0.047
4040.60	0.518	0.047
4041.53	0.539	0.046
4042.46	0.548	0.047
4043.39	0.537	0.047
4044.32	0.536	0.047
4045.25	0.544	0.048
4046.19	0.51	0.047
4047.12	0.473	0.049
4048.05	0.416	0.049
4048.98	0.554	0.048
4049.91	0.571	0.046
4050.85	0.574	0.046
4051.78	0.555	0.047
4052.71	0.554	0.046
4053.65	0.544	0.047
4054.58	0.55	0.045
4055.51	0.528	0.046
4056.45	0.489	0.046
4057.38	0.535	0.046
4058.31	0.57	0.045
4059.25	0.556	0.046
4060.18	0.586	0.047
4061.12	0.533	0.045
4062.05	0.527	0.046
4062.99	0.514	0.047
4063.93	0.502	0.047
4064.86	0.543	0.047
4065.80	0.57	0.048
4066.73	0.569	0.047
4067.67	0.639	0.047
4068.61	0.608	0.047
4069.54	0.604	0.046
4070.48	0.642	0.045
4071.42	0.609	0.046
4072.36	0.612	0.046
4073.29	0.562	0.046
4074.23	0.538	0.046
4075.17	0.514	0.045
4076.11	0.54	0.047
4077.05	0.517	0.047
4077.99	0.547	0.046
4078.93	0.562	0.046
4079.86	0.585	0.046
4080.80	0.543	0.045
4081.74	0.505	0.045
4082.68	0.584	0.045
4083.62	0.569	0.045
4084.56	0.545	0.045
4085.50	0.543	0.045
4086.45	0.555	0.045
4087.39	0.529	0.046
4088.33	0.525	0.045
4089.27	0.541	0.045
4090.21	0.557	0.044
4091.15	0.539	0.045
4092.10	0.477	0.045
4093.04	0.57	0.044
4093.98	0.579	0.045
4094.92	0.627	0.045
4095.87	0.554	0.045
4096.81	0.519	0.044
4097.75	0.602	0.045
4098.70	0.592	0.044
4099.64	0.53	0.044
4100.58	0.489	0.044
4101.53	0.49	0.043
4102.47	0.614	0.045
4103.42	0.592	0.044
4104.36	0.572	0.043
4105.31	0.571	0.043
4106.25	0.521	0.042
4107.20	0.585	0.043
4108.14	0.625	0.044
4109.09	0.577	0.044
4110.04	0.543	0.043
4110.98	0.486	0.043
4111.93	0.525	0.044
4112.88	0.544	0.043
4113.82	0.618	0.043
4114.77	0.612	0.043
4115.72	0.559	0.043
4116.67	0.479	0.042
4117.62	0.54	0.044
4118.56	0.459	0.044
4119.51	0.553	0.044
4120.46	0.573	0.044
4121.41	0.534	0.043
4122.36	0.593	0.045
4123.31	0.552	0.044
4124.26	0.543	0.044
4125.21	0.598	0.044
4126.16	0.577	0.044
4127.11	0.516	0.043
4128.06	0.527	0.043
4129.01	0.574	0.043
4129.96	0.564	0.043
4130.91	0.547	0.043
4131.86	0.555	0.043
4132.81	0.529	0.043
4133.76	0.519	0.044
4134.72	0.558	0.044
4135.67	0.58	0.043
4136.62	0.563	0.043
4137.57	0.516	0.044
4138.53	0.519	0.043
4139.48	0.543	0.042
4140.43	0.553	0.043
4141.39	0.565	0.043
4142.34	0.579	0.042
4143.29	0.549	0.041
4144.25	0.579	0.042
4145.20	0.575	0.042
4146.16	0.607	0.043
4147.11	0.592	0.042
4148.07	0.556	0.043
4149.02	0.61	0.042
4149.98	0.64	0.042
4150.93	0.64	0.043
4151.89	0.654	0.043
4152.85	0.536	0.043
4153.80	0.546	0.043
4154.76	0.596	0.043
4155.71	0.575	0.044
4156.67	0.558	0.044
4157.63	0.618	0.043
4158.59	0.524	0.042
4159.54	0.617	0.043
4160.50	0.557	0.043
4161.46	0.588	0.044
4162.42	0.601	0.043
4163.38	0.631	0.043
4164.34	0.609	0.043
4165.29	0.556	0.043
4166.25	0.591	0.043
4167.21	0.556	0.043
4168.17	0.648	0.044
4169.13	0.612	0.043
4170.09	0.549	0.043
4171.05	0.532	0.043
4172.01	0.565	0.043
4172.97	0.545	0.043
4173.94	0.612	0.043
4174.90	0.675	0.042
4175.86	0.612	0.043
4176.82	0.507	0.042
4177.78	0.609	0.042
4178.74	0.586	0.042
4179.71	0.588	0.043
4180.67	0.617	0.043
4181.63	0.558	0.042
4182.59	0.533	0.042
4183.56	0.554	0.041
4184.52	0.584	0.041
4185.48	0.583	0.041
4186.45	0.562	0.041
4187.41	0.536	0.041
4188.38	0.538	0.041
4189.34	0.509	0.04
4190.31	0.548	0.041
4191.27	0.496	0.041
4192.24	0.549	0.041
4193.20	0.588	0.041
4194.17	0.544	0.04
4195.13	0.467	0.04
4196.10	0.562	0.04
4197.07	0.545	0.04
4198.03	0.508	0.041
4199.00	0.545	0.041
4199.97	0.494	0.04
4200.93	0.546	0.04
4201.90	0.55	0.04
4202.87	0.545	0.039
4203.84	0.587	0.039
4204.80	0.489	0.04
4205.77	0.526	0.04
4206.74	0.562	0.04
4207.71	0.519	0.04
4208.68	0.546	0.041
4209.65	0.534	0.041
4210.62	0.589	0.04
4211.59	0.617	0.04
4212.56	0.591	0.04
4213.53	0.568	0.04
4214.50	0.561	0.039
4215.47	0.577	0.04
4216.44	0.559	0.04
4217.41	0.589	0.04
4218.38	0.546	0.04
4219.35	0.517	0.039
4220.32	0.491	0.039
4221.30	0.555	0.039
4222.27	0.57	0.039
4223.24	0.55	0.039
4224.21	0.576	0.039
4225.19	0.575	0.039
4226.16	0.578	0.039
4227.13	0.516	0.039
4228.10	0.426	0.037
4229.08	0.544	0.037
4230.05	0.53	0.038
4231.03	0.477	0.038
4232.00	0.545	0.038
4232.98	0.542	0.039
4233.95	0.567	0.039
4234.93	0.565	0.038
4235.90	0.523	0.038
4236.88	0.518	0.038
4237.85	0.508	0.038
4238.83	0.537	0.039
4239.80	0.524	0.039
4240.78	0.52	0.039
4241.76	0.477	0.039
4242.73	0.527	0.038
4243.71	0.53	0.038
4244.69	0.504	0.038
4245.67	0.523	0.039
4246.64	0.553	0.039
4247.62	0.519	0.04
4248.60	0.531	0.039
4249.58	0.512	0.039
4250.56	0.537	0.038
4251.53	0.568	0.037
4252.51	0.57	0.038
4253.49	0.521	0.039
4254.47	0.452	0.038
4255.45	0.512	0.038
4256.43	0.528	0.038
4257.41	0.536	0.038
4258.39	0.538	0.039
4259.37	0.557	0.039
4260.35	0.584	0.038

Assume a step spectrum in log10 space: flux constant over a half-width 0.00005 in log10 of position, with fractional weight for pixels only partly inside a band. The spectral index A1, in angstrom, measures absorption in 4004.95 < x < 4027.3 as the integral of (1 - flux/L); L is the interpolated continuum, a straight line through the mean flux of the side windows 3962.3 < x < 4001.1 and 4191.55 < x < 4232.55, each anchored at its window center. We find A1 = 0.7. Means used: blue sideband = 0.566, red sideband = 0.544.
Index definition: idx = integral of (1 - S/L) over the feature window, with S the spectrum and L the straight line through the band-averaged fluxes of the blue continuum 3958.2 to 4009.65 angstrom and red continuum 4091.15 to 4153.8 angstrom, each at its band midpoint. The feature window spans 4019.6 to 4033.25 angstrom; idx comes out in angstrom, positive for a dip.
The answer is 0.5 angstrom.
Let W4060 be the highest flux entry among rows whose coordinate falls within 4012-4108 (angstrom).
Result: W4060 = 0.642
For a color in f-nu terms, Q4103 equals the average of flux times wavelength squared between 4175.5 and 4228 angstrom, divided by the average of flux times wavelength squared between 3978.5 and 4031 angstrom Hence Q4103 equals 1.10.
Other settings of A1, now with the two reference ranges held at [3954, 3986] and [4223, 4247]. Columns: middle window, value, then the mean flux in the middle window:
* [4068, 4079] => -0.40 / 0.572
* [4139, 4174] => -2.72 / 0.582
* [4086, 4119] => -0.19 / 0.552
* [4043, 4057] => 0.68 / 0.529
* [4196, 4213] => -0.43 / 0.547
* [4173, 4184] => -0.97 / 0.584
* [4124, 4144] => -0.29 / 0.552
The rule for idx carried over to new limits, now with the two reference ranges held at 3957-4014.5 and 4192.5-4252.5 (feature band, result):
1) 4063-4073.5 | -0.6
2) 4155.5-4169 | -1.1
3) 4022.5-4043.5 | 0.6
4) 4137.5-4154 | -1.0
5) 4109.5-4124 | 0.1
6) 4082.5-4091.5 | 0.0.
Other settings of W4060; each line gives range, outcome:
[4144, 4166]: 0.654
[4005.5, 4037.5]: 0.622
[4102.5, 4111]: 0.625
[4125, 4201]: 0.675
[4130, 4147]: 0.607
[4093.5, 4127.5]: 0.627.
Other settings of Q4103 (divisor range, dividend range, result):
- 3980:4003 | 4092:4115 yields 1.06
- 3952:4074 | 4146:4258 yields 1.10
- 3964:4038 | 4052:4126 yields 1.05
